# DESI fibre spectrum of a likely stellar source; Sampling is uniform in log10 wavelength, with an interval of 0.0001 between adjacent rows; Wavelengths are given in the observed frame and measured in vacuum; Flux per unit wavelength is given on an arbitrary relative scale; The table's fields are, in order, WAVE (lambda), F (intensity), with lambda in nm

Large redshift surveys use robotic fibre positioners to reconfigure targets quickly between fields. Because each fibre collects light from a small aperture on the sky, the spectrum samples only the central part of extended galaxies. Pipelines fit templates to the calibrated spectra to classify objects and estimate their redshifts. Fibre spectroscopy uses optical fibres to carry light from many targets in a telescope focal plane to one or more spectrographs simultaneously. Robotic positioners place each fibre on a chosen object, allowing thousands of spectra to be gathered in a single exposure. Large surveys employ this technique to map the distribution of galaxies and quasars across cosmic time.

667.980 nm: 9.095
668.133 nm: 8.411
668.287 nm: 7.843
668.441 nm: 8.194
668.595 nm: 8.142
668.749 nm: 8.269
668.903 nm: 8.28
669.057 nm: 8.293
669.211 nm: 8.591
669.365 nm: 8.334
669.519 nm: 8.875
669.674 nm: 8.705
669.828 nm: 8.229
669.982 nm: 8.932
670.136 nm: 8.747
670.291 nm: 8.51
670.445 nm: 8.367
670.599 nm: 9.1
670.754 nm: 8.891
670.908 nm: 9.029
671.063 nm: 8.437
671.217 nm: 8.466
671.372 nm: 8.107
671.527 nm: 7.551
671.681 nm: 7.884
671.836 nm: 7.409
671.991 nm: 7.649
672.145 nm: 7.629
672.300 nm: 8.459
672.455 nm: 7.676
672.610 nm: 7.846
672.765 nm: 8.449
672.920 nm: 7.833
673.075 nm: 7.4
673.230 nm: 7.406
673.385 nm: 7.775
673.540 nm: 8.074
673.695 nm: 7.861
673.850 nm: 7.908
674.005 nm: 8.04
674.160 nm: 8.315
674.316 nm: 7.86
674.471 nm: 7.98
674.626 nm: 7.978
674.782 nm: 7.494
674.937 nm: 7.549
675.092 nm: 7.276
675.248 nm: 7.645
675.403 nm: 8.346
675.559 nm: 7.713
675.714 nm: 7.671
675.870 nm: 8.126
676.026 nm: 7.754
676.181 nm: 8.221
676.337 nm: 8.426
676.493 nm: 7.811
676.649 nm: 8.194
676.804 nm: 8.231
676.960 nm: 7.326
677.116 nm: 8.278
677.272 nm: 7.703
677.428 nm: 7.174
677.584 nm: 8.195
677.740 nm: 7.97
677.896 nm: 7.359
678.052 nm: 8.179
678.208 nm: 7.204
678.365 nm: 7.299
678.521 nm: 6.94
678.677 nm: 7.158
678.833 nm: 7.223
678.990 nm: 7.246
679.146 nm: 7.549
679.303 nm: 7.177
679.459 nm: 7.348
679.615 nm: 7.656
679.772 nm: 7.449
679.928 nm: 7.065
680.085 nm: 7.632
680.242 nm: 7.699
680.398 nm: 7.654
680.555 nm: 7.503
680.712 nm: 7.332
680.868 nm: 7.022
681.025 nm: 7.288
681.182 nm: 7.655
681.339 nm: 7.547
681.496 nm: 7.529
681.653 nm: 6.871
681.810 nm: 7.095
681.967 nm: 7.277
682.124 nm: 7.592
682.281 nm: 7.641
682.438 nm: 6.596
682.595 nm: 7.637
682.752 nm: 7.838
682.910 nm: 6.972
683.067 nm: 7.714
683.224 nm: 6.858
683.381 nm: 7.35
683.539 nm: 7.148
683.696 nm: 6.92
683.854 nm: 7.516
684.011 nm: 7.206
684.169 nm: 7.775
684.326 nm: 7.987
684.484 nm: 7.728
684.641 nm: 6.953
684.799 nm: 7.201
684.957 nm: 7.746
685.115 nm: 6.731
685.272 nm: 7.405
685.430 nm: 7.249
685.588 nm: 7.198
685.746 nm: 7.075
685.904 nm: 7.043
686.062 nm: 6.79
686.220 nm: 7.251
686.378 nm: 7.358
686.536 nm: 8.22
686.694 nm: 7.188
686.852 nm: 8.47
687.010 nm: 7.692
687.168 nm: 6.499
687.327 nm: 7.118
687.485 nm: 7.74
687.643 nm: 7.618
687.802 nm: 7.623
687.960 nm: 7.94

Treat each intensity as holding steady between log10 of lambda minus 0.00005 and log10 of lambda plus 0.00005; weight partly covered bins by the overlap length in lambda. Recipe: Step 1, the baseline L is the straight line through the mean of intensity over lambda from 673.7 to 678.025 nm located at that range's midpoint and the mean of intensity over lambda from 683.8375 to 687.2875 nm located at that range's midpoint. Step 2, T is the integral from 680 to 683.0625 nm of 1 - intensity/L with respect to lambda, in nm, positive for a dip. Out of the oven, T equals 0.07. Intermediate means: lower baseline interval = 7.88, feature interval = 7.39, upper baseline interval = 7.37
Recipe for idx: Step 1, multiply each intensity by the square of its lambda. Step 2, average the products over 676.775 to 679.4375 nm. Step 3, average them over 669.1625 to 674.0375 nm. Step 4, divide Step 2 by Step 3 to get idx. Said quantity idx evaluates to 0.94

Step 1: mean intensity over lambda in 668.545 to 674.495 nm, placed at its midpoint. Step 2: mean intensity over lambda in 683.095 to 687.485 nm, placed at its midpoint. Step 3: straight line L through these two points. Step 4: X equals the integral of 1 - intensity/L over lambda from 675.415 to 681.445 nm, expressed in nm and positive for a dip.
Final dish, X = 0.12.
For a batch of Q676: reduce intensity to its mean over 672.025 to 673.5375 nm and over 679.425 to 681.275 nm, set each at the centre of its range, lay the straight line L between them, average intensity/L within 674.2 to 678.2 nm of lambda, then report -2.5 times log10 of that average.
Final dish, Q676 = -0.03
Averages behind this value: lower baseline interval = 7.84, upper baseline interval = 7.45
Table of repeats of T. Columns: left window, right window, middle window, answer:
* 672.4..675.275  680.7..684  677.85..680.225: 0.04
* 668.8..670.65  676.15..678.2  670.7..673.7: 0.13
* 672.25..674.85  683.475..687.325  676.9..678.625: 0.02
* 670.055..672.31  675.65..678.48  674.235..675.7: 0.04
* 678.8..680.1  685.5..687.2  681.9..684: 0.02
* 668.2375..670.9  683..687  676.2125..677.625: 0.01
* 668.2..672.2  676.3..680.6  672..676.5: 0.05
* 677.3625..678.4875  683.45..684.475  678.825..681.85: 0.06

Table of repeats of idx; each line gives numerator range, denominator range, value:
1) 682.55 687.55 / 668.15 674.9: 0.94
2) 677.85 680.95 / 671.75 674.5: 0.96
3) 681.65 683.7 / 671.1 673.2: 0.95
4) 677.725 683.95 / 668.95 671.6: 0.89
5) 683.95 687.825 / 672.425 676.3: 0.97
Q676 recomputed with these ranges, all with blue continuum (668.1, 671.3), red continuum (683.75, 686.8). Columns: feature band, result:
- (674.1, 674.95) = 0.04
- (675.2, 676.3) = 0.01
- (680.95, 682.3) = 0.04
